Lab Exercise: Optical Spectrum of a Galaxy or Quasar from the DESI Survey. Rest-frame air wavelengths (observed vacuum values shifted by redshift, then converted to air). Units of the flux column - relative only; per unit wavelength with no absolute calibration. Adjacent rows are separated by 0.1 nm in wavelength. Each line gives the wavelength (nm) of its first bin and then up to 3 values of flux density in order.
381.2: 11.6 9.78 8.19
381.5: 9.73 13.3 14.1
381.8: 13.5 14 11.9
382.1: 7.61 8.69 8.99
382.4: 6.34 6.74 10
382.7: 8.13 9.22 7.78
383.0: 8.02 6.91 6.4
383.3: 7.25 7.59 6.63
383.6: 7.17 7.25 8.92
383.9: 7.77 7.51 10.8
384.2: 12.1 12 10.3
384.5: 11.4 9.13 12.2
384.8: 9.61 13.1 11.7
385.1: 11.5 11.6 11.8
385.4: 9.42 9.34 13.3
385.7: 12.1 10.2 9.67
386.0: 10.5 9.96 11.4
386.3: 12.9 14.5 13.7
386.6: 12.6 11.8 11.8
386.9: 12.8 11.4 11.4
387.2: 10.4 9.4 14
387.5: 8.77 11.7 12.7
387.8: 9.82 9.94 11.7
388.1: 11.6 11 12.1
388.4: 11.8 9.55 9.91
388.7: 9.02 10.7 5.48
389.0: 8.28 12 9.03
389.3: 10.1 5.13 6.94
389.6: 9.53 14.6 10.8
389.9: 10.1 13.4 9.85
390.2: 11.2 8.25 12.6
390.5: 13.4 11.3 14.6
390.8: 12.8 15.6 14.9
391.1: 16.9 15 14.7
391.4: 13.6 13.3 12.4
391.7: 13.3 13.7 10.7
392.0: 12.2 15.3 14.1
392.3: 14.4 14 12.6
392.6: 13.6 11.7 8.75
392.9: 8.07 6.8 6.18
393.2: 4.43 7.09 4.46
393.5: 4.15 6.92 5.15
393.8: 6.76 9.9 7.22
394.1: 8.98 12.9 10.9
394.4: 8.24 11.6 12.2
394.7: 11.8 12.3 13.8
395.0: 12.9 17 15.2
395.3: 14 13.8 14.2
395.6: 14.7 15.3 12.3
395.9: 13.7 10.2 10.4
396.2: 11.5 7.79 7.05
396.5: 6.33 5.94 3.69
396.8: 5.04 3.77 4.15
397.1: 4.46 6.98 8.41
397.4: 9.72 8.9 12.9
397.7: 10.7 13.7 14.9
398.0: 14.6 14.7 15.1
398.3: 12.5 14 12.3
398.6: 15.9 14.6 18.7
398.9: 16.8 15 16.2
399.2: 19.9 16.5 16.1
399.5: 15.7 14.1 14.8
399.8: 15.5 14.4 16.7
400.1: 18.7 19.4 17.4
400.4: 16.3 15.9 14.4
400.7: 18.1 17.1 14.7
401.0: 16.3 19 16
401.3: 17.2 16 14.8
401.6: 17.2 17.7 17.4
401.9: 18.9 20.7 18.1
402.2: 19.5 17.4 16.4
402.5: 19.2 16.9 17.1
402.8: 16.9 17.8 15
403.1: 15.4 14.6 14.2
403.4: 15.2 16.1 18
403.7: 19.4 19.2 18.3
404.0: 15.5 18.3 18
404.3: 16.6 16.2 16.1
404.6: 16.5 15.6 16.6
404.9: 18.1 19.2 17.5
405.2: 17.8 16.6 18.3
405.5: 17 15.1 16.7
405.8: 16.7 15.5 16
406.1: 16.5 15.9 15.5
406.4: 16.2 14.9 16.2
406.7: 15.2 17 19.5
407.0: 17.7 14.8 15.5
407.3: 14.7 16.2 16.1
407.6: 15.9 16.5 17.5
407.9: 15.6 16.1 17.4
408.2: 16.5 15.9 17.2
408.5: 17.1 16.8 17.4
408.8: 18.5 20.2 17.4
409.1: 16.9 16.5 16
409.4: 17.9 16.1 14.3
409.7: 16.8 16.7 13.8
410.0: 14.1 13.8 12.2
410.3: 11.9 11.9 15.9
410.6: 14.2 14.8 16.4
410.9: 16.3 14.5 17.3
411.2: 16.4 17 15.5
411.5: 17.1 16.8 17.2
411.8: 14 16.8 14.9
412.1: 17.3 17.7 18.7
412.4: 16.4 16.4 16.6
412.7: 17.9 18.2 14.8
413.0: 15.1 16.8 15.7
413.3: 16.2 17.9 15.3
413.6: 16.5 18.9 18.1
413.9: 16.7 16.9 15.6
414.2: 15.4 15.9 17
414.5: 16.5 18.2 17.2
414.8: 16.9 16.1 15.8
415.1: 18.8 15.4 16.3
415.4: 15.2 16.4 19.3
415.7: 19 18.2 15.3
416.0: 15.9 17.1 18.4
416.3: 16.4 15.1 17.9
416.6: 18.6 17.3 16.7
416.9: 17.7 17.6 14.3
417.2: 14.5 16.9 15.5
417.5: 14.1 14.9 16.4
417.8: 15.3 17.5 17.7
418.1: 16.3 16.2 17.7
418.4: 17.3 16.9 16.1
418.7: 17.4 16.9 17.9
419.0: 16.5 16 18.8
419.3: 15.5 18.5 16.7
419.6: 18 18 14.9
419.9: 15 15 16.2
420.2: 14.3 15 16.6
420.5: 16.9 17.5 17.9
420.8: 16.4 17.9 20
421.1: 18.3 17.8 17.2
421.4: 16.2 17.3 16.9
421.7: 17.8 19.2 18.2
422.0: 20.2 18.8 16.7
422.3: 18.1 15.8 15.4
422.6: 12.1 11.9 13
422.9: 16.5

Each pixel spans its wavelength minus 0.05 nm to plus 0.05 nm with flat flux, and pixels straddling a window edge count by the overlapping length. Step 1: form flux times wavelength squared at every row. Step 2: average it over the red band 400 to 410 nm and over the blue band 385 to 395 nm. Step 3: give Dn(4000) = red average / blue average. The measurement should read 1.6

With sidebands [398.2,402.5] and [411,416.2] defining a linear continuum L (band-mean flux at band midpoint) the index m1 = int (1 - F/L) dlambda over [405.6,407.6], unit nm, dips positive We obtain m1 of 0.061 nm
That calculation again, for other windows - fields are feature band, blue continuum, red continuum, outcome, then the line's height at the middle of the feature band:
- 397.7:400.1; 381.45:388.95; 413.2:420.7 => -0.41 nm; 13.1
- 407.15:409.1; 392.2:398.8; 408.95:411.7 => -0.26 nm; 14.8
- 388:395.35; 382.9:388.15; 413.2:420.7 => 0.42 nm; 11.7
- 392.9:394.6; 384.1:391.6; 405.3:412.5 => 0.67 nm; 12.7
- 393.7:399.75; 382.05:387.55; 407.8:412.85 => 0.53 nm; 12.9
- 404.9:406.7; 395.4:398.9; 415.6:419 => -0.42 nm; 13.5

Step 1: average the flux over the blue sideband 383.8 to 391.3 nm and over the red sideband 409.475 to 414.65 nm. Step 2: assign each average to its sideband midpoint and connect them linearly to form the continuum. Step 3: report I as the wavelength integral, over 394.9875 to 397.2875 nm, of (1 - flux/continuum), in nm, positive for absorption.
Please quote 0.52 nm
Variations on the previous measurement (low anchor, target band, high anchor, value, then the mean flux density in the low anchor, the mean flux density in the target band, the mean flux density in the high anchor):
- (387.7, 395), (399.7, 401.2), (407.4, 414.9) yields -0.37 nm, 10.8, 16.6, 16.3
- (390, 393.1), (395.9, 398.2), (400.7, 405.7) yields 0.87 nm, 12.6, 9.14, 17.1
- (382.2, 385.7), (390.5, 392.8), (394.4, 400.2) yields -0.48 nm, 9.38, 13.6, 12.6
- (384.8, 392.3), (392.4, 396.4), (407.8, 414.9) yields 0.73 nm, 11.6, 10.5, 16.3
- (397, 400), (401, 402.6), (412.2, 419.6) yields -0.38 nm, 13.6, 17.6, 16.8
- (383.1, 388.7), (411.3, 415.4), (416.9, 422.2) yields -0.24 nm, 10.6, 16.6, 16.9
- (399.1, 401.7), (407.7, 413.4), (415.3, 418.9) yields 0.15 nm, 16.5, 16.2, 16.7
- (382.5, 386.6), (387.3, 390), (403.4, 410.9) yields 0.21 nm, 10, 10.3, 16.4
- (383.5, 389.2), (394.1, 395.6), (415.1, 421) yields -0.06 nm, 10.7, 12.8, 16.7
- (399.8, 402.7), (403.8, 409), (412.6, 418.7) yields 0.07 nm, 17.2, 16.8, 16.7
